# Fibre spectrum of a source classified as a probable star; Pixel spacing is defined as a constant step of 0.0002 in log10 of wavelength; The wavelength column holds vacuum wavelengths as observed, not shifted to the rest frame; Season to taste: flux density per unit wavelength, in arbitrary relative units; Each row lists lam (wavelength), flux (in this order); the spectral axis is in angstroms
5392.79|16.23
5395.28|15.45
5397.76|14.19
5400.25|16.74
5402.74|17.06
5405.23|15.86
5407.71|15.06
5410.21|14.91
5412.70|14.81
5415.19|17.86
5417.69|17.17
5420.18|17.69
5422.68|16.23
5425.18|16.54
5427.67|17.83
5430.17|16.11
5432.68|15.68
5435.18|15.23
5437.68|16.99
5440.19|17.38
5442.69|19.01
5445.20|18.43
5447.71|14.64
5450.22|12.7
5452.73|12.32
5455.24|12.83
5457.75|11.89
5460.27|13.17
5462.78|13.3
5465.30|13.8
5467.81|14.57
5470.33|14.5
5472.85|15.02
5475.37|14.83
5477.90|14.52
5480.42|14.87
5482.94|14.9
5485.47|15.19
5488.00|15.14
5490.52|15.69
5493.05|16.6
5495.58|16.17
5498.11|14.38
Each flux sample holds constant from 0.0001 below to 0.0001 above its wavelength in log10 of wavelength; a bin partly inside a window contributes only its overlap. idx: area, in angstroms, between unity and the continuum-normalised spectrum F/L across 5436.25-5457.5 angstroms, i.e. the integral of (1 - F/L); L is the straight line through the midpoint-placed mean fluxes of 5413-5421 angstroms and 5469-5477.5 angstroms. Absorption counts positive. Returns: 0.8 angstroms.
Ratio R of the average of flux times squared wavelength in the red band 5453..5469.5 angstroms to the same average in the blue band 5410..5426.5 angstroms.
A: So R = 0.81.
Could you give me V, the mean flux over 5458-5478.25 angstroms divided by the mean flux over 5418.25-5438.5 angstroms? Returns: 0.85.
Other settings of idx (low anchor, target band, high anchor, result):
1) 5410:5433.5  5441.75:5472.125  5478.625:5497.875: 3.3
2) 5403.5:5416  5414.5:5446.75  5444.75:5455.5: -4.9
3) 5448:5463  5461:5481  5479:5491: -0.5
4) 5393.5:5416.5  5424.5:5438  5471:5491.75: -0.7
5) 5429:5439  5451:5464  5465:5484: 2.2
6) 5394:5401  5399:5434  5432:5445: -0.6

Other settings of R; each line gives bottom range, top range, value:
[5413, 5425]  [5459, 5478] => 0.85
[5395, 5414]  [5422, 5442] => 1.08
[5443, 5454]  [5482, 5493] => 1.05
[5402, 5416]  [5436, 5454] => 1.02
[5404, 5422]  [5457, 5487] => 0.90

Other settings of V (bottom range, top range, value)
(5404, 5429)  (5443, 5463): 0.85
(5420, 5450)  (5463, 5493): 0.89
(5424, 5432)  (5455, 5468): 0.79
